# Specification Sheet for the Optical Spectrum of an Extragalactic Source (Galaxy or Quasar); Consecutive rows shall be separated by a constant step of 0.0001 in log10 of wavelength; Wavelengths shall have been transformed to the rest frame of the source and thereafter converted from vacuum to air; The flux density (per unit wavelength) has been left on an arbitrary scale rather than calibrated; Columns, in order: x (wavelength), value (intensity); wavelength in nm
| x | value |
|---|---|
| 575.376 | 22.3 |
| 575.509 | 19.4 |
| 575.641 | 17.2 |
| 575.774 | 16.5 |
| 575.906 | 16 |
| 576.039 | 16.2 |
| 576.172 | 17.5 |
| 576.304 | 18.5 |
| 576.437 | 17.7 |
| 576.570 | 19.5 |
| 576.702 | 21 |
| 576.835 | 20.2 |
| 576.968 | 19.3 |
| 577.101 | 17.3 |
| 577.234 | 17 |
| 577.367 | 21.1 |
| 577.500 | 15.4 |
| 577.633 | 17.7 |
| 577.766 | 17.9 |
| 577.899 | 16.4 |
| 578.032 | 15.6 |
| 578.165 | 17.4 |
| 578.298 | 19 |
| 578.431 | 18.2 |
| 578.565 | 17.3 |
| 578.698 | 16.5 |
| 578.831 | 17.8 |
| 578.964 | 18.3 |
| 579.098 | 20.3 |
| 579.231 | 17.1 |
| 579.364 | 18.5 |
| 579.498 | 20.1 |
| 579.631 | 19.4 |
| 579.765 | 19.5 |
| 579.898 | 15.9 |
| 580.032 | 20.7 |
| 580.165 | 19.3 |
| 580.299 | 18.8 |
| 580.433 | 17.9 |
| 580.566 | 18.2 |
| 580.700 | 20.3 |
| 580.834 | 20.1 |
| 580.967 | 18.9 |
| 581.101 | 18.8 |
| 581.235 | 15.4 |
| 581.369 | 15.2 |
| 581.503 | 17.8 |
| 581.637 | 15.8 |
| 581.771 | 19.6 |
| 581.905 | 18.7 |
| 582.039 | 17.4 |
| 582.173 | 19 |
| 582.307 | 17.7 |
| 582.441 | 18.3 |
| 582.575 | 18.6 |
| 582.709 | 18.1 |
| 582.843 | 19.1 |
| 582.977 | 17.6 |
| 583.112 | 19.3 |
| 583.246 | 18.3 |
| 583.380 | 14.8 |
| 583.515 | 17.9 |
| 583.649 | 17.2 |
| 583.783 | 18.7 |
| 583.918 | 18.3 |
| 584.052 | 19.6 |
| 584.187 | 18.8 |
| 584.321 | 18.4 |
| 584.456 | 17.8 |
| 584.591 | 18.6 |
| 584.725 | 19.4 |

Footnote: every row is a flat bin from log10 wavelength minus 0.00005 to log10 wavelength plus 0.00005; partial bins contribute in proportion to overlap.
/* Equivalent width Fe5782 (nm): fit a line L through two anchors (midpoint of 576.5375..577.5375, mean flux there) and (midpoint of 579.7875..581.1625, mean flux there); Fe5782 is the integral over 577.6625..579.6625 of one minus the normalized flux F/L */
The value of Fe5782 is 0.102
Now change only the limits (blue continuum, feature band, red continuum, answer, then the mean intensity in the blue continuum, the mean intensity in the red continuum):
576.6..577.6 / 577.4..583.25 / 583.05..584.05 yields 0.06 nm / 18.7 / 17.9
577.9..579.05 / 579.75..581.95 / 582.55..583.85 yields -0.07 nm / 17.5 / 17.9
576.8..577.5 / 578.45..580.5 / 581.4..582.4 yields -0.03 nm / 18.6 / 17.9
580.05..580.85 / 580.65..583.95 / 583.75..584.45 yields 0.15 nm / 19.1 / 18.7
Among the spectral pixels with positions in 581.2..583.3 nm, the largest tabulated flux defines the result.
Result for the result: 19.6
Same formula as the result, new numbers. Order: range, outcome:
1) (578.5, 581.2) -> 20.7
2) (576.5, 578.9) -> 21.1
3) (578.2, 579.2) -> 20.3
